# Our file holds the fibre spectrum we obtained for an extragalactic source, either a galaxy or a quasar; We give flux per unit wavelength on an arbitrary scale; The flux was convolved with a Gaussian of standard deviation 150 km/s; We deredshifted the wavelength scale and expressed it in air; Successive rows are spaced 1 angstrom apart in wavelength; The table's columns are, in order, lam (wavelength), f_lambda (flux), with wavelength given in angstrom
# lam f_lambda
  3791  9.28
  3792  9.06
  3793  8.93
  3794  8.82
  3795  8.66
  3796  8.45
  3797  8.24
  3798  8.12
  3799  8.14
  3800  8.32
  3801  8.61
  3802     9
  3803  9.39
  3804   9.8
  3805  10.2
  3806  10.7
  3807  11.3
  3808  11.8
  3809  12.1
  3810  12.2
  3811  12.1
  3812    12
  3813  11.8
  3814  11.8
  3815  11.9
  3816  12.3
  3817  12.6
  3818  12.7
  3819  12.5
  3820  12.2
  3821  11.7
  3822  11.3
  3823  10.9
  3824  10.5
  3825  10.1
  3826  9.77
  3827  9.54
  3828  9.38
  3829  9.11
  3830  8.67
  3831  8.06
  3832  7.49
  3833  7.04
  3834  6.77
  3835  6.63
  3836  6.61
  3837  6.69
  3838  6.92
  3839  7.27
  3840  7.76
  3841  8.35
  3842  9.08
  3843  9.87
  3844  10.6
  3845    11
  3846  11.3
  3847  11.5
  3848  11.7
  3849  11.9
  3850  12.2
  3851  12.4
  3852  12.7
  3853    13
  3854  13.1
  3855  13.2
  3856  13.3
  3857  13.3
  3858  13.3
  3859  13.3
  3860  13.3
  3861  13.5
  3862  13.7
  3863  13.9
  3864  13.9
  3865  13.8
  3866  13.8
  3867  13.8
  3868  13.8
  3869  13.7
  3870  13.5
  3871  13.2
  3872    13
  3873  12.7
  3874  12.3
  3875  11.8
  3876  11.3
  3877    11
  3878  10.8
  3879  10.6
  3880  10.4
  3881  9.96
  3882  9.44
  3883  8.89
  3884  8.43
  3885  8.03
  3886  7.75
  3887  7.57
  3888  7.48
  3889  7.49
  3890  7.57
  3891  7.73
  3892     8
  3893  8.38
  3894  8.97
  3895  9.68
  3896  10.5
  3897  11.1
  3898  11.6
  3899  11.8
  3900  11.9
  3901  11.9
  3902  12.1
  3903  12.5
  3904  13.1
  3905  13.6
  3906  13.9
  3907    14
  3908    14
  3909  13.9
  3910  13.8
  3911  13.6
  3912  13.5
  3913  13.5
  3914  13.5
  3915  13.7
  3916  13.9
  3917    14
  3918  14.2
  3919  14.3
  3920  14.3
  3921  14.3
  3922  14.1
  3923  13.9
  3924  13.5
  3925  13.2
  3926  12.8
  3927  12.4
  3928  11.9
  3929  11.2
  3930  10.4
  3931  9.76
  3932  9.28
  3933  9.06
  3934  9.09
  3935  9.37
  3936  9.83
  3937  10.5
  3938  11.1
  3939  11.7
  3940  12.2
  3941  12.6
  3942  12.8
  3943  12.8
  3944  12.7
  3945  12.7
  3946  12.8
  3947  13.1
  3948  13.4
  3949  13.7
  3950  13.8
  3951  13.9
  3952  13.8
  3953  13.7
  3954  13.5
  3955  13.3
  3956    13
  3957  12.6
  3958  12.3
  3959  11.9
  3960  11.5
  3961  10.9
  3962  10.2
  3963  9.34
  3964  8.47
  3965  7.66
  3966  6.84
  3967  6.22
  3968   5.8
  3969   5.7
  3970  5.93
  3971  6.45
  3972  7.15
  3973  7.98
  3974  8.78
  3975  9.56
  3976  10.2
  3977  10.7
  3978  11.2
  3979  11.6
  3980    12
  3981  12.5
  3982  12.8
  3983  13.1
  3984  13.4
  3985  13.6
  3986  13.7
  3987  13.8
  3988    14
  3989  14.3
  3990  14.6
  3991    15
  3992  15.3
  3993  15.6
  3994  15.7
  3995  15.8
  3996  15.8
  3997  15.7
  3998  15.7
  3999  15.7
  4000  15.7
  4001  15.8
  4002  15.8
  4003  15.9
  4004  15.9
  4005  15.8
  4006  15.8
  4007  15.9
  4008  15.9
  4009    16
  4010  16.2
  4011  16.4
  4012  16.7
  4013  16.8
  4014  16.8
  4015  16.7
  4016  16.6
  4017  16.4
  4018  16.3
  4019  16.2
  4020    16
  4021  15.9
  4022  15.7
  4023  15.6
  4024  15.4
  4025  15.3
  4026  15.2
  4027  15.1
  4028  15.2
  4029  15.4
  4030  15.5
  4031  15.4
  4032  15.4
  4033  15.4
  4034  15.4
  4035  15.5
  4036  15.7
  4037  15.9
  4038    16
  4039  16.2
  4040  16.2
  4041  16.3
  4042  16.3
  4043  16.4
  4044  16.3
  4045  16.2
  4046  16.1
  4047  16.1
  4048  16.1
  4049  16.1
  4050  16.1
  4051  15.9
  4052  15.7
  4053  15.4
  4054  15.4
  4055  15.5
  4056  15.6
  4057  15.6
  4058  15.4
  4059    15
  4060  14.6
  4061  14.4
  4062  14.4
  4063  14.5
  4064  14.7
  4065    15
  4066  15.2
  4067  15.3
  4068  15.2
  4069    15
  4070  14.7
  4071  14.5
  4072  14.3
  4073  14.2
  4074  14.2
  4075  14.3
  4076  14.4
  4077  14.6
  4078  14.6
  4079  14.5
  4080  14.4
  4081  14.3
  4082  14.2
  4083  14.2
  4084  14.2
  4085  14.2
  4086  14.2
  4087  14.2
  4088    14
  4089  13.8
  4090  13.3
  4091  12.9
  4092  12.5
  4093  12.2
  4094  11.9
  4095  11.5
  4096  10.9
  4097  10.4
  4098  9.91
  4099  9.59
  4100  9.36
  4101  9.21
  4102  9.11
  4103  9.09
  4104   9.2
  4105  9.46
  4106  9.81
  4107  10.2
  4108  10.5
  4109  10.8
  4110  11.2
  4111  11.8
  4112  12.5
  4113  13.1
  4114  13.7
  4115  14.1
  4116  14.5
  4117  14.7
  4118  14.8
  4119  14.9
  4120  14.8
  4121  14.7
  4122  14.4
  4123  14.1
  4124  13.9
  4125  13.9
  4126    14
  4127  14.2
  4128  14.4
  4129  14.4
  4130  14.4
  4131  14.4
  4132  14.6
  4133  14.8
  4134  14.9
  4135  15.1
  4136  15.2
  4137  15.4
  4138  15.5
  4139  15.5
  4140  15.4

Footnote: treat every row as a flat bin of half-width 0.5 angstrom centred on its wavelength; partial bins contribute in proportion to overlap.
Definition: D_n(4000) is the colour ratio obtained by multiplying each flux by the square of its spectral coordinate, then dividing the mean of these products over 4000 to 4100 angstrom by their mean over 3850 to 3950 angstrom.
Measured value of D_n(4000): 1.35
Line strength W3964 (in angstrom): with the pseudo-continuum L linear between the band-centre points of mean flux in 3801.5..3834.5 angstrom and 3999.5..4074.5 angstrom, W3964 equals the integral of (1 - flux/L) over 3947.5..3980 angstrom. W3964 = 8.3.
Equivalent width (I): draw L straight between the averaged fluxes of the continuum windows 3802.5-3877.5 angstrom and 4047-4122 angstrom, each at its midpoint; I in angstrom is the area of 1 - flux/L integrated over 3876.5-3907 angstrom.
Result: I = 4.1 angstrom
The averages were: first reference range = 11.2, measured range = 10.1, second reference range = 13.5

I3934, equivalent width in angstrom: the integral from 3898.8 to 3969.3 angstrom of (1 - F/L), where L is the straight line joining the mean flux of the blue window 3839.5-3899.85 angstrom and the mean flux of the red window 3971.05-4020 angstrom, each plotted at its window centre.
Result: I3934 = 3.6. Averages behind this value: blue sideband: 11.2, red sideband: 14.3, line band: 12.1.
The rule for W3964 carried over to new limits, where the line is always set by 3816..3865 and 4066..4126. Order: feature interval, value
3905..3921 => -3.46 angstrom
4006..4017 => -3.69 angstrom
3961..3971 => 3.69 angstrom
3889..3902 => 1.56 angstrom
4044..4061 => -4.11 angstrom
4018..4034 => -4.07 angstrom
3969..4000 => -1.25 angstrom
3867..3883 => -1.04 angstrom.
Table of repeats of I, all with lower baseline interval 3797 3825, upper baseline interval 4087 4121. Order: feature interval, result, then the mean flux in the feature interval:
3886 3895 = 2.6 angstrom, 7.99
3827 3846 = 4.6 angstrom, 8.3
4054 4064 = -2.8 angstrom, 15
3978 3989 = -1.5 angstrom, 13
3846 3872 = -4.8 angstrom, 13.1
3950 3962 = -1.4 angstrom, 12.7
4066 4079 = -3.1 angstrom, 14.6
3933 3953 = -1.4 angstrom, 12.2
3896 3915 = -2.9 angstrom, 12.9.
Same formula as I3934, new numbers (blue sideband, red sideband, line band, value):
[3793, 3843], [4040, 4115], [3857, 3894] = -2.1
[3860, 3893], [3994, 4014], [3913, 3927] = -1.2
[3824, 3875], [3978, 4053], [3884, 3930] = 3.0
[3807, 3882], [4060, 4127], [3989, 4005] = -4.1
